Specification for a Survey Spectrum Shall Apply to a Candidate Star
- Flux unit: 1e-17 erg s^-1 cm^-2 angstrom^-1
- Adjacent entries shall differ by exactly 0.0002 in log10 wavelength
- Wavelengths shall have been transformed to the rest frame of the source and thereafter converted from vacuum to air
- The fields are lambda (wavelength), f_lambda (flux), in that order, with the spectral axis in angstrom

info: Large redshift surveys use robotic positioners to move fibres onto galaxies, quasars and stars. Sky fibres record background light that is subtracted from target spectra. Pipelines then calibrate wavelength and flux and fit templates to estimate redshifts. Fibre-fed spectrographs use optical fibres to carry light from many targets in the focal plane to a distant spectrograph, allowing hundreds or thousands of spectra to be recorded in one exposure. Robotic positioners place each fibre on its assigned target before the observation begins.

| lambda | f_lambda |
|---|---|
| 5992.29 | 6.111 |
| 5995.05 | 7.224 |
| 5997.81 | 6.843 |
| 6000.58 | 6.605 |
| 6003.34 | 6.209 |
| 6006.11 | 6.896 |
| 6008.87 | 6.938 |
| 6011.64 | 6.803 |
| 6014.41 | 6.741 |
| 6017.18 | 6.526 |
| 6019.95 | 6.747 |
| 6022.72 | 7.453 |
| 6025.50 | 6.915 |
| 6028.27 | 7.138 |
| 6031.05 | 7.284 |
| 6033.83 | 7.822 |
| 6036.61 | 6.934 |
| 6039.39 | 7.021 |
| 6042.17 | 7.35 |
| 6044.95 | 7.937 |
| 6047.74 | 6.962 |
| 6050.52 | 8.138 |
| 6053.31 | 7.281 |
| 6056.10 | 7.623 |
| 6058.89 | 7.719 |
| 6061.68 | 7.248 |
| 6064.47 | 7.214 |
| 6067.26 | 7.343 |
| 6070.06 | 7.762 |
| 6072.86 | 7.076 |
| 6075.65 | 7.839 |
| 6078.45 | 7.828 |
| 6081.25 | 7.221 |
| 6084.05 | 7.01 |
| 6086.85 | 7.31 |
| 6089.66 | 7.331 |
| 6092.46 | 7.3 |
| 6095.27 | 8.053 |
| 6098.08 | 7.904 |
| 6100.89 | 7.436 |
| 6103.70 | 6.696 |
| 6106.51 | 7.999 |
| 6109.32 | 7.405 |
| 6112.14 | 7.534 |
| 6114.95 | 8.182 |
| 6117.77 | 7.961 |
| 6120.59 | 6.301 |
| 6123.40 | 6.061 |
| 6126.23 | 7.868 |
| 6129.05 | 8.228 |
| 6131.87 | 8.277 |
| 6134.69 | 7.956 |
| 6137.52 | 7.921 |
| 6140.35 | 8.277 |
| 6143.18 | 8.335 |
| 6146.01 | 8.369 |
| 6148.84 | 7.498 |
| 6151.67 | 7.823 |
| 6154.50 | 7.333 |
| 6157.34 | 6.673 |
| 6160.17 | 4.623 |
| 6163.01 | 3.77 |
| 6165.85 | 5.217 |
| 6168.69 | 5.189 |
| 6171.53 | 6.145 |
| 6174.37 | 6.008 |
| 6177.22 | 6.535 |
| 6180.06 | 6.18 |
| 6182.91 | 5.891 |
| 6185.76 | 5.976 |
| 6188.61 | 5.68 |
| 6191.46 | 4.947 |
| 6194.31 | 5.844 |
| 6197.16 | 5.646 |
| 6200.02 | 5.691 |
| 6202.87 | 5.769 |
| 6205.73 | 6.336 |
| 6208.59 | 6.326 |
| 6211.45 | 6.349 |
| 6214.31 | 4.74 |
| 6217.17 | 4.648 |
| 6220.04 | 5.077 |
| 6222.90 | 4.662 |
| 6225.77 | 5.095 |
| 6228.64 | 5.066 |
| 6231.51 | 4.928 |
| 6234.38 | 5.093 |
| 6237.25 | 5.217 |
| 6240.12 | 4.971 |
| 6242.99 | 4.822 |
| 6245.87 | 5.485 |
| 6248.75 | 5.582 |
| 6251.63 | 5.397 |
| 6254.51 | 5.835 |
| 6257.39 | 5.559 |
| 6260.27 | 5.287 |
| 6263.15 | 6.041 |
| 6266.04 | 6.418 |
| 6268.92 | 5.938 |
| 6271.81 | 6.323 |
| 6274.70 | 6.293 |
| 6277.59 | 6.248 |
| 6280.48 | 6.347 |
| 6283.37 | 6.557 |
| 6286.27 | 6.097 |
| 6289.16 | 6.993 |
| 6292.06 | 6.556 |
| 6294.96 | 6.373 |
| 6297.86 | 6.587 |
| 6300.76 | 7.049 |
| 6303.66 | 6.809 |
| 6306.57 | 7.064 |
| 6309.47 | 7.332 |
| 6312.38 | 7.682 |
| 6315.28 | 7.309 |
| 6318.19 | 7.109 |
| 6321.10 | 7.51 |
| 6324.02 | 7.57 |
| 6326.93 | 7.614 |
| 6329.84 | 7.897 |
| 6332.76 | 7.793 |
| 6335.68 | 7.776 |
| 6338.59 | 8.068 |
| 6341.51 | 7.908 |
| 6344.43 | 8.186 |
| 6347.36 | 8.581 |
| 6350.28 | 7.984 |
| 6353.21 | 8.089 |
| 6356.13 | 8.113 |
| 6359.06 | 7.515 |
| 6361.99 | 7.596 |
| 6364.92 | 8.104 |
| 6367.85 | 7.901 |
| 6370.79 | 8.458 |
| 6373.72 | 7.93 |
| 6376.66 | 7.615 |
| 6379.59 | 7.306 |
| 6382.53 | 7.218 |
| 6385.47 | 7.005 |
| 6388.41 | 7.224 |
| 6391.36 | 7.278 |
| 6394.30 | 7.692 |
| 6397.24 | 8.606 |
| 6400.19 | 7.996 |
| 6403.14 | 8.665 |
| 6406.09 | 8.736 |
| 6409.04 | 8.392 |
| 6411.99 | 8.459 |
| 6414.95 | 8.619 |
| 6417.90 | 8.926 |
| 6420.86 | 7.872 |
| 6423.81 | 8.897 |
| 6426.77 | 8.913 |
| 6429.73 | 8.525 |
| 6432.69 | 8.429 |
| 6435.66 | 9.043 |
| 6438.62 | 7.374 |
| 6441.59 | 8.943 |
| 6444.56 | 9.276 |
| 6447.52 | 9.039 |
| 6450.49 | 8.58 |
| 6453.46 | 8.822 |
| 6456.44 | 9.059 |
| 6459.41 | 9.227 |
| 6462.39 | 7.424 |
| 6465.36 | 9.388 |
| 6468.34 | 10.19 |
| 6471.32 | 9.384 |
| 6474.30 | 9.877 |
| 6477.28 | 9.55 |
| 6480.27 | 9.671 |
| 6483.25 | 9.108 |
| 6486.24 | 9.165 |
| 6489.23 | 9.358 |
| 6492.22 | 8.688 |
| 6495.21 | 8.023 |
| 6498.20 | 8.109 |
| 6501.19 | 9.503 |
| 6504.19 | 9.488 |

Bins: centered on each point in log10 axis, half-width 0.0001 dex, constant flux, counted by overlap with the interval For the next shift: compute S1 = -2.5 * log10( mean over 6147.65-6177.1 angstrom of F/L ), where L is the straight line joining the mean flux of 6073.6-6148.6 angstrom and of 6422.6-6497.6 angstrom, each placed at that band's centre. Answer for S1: 0.28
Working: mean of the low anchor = 7.63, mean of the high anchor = 8.95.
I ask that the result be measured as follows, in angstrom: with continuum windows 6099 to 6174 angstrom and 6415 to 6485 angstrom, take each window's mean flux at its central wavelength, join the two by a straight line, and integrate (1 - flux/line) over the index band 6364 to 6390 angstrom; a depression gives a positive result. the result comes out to 2.68 angstrom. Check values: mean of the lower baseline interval 7.11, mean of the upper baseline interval 8.93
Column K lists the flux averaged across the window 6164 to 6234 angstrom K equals 5.56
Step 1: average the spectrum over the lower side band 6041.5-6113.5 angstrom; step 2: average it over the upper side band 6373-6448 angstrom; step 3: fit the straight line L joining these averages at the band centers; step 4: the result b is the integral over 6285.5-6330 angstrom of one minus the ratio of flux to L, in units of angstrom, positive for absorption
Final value 5.05 angstrom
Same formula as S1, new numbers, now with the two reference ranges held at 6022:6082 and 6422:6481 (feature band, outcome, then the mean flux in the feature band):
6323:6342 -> 0.09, 7.81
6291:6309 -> 0.23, 6.78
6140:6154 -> -0.03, 8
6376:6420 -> 0.10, 7.99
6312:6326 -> 0.14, 7.42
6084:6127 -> 0.03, 7.4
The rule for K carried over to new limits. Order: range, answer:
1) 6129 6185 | 6.77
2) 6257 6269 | 5.87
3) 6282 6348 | 7.31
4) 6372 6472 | 8.41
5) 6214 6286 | 5.53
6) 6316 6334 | 7.57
